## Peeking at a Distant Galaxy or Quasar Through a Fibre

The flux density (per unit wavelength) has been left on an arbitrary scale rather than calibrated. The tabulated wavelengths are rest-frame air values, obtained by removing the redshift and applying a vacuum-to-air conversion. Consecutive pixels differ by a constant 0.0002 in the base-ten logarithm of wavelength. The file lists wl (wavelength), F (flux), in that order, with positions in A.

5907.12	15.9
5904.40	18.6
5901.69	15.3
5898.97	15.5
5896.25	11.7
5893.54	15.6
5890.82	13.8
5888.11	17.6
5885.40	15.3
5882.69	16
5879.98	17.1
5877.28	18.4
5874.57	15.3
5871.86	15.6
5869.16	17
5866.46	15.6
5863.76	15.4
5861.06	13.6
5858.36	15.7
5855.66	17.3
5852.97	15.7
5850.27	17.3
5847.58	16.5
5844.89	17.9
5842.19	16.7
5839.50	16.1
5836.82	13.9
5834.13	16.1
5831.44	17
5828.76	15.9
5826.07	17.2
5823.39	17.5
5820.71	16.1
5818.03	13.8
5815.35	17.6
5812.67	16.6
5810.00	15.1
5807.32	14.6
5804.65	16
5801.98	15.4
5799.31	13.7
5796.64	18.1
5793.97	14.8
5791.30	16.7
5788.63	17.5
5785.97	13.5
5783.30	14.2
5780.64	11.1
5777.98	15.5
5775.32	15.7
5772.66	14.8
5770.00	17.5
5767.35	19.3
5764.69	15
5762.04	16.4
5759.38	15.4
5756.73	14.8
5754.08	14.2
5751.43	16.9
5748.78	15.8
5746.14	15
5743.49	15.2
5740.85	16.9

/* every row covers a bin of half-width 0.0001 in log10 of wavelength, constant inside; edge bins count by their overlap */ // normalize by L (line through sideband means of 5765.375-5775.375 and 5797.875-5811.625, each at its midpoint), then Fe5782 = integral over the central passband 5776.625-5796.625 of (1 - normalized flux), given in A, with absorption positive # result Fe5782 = 1.2 A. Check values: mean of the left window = 16.8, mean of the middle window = 15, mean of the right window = 15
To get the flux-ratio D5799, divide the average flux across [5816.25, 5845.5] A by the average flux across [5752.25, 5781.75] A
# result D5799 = 1.0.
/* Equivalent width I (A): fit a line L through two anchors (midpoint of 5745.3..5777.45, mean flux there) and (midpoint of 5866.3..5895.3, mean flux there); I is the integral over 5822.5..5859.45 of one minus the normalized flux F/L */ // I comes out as -1.1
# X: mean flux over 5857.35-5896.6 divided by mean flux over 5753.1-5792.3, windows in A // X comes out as 1.02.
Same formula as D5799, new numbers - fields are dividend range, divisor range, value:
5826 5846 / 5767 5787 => 1.08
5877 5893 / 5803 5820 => 1.04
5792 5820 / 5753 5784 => 1.02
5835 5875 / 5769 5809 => 1.05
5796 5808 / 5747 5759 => 1.00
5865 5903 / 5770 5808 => 1.03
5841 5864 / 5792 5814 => 1.04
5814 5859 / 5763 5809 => 1.06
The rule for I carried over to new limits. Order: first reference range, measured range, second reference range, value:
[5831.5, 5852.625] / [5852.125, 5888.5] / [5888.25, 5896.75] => -1.9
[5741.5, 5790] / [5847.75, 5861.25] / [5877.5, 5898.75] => -0.6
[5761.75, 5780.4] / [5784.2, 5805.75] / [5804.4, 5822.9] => 0.3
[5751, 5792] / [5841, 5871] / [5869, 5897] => -1.0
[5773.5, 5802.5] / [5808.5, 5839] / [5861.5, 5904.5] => -1.5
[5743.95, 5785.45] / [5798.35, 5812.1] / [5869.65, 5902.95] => 0.3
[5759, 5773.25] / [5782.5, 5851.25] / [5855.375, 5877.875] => 0.8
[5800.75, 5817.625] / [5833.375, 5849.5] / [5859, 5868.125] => -1.0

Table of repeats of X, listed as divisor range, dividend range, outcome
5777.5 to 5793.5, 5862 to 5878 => 1.09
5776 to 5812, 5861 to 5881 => 1.07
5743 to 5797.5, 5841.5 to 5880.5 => 1.05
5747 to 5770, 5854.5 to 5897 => 0.98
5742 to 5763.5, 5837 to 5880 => 1.05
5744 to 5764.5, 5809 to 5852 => 1.06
